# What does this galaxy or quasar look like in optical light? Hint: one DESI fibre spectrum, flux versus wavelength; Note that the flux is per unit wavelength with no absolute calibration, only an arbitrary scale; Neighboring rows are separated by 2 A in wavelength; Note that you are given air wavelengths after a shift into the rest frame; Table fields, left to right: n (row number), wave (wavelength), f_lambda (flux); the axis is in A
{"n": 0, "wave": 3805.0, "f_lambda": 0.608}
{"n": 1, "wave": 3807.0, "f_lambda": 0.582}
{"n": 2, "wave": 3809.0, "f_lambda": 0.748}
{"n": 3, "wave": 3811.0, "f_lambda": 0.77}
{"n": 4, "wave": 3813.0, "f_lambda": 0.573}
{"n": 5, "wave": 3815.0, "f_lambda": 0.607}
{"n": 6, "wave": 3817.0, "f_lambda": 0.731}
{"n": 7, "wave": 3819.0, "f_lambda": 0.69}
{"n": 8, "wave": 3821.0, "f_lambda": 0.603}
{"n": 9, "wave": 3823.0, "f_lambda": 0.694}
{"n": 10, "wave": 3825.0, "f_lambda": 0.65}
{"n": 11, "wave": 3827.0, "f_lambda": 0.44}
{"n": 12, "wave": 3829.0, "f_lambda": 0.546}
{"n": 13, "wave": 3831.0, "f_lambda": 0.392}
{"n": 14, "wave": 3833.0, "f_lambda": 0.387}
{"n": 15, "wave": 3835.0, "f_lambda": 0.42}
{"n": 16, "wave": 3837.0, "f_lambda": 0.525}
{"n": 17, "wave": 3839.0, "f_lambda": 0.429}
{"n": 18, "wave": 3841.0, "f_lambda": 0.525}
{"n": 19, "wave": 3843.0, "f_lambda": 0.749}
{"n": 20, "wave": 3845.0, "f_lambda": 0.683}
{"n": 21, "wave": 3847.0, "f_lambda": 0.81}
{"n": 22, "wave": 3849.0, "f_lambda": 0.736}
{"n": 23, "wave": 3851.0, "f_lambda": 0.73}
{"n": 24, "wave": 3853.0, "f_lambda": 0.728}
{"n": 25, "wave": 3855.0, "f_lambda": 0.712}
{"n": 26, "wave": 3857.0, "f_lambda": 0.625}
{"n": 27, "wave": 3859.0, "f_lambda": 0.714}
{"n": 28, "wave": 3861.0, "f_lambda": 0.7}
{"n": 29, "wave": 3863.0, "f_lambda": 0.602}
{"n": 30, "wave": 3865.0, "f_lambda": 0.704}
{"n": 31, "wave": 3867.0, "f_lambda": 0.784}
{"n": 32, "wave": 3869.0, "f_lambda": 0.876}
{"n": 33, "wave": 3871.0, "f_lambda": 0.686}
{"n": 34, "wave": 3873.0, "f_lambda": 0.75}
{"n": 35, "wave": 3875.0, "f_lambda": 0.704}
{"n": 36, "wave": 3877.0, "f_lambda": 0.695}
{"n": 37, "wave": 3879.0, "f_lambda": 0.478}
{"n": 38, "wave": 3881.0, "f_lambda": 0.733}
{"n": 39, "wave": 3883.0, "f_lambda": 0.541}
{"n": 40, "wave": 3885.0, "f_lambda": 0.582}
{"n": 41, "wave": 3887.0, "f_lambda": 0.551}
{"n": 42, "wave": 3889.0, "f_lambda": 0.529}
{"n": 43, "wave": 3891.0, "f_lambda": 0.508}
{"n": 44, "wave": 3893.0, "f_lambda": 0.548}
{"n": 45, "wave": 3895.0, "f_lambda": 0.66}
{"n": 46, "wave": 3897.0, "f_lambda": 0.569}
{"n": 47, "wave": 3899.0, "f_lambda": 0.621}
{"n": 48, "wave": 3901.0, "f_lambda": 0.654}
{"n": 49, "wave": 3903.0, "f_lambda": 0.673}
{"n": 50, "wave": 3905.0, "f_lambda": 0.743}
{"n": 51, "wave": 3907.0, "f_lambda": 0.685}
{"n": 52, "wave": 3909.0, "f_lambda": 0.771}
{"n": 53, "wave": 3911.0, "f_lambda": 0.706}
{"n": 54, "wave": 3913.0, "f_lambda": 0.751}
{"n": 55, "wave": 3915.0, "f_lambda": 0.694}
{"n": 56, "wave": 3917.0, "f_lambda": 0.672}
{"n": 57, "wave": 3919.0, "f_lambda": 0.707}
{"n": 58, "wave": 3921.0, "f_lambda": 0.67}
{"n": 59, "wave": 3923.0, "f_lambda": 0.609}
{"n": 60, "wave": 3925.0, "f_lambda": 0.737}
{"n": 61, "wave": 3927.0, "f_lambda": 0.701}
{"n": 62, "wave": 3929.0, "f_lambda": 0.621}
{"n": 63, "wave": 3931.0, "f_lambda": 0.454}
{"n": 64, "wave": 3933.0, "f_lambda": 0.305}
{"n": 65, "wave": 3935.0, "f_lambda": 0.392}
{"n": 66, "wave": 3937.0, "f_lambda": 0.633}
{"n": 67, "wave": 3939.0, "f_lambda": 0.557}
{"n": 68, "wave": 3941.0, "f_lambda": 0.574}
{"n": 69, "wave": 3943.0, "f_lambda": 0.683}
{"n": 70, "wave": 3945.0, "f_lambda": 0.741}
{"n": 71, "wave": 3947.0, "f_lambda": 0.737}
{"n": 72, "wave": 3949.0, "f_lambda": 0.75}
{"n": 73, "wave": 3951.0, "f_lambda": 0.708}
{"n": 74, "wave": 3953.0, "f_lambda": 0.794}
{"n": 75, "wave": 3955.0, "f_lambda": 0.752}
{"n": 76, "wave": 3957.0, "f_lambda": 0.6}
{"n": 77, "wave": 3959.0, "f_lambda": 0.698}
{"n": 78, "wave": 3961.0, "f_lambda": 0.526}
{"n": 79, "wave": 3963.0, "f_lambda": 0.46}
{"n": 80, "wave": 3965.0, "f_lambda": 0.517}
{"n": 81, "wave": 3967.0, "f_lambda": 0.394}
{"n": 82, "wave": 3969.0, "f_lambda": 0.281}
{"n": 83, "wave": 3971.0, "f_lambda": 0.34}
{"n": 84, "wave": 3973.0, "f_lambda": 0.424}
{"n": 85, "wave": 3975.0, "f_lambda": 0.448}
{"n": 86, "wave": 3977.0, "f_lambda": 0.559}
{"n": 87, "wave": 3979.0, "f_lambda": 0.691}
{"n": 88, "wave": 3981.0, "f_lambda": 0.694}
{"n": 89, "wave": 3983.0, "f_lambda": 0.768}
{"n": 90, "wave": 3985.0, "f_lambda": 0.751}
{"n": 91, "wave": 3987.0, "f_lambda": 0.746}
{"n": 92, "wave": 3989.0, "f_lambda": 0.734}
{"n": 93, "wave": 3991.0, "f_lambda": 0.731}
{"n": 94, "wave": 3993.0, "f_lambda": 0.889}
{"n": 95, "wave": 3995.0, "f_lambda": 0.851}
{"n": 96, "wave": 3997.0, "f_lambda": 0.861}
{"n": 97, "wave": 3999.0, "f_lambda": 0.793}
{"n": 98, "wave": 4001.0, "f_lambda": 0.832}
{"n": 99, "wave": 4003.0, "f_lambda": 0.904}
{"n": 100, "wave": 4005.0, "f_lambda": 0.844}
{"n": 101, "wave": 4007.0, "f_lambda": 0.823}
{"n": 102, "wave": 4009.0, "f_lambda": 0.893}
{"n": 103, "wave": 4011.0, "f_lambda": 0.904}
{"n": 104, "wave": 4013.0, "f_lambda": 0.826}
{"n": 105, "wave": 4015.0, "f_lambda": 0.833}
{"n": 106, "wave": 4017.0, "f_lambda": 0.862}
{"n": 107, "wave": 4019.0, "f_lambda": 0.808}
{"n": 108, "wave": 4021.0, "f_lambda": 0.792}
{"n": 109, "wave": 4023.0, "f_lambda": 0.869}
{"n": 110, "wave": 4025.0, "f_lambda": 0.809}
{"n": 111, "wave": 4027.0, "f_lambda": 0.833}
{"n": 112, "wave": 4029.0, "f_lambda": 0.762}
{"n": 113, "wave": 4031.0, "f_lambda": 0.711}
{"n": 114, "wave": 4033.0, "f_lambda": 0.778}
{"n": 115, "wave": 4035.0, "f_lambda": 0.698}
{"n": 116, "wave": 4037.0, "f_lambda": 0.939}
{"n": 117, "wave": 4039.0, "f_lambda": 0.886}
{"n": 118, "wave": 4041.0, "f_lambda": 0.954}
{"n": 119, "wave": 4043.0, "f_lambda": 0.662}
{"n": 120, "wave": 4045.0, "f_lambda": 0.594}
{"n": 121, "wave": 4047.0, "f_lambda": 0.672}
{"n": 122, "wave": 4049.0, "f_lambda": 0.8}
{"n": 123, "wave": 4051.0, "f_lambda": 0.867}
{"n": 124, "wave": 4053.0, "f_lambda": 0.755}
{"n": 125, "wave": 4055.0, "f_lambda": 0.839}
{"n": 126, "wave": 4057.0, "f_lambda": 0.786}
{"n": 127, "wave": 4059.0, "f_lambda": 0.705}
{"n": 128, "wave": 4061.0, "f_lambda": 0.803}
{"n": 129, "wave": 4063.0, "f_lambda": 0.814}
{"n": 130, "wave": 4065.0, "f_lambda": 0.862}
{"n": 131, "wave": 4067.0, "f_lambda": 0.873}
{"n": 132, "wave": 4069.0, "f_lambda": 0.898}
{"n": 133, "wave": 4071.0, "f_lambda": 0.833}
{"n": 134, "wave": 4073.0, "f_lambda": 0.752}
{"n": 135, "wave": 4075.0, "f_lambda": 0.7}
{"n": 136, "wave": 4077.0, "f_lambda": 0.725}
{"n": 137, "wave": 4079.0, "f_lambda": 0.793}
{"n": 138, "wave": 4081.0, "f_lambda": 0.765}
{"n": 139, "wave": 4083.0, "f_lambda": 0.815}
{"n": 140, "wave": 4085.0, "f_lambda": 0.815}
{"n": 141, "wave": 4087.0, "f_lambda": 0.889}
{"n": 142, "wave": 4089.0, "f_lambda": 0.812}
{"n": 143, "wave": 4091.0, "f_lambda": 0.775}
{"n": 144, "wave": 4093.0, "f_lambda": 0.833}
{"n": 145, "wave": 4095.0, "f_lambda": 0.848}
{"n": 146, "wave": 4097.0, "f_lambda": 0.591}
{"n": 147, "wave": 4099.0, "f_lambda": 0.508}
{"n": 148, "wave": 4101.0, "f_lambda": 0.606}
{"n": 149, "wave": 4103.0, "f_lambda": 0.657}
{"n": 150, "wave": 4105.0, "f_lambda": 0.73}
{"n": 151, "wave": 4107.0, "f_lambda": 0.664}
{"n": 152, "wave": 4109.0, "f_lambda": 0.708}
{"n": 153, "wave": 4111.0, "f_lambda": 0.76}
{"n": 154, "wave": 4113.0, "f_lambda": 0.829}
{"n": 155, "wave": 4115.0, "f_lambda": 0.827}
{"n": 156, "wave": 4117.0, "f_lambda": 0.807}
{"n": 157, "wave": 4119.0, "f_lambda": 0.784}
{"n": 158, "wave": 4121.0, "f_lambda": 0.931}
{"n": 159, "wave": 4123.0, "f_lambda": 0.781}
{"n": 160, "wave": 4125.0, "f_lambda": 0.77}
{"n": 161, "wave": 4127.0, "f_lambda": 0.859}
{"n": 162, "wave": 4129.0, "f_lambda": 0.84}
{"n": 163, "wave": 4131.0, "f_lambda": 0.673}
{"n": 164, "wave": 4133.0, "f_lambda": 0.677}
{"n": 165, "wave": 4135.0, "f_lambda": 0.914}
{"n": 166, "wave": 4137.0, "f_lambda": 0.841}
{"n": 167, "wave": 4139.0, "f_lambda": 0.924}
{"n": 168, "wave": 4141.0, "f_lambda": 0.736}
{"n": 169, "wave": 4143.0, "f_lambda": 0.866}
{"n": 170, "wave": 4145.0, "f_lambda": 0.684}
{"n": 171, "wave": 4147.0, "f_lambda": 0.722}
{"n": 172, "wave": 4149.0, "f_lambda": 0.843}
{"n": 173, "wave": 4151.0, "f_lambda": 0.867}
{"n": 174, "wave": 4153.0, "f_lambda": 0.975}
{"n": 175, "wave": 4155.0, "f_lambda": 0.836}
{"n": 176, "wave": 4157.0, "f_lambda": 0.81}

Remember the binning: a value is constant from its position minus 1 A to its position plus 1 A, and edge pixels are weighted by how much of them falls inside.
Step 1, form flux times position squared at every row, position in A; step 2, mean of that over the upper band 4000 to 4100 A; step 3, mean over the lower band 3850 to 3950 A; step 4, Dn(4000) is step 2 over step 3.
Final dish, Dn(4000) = 1.32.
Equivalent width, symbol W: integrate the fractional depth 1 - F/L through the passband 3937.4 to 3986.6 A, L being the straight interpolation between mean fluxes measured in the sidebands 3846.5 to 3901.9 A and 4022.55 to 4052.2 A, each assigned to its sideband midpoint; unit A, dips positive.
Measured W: 8.4 A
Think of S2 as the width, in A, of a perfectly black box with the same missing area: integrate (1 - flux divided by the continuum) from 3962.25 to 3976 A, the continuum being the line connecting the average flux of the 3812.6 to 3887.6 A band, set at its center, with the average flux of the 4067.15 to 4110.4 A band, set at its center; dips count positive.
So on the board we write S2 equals 5.6 A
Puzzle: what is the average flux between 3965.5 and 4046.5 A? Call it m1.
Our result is 0.742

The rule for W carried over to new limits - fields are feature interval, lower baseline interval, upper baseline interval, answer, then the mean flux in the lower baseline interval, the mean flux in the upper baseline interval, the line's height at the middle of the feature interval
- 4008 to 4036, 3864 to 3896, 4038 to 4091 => -1.9 A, 0.646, 0.795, 0.76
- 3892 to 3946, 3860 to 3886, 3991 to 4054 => 6.4 A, 0.68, 0.815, 0.721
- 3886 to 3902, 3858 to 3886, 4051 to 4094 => 2.7 A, 0.682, 0.804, 0.695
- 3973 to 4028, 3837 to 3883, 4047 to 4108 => -3.4 A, 0.682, 0.769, 0.738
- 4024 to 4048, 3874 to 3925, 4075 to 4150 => -1.6 A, 0.644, 0.772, 0.726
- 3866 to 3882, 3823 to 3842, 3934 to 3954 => -4.7 A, 0.491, 0.657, 0.553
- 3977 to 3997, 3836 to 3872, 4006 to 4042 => 1.1 A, 0.684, 0.832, 0.8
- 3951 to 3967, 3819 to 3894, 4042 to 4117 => 1.7 A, 0.624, 0.762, 0.688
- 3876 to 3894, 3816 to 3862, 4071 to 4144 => 2.0 A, 0.618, 0.773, 0.645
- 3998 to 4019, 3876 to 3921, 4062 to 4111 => -4.1 A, 0.64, 0.761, 0.711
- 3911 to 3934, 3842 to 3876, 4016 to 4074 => 3.6 A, 0.723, 0.801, 0.75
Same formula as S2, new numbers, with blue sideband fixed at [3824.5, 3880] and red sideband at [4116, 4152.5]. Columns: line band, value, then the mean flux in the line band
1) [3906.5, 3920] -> -0.8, 0.713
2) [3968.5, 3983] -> 4.0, 0.517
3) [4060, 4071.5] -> -1.2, 0.848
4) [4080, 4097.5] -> -0.4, 0.799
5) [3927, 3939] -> 3.1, 0.506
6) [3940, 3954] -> -0.4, 0.712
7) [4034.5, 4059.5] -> -1.0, 0.784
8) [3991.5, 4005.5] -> -2.4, 0.849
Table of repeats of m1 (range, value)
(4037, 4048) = 0.77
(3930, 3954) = 0.611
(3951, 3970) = 0.566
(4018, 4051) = 0.788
